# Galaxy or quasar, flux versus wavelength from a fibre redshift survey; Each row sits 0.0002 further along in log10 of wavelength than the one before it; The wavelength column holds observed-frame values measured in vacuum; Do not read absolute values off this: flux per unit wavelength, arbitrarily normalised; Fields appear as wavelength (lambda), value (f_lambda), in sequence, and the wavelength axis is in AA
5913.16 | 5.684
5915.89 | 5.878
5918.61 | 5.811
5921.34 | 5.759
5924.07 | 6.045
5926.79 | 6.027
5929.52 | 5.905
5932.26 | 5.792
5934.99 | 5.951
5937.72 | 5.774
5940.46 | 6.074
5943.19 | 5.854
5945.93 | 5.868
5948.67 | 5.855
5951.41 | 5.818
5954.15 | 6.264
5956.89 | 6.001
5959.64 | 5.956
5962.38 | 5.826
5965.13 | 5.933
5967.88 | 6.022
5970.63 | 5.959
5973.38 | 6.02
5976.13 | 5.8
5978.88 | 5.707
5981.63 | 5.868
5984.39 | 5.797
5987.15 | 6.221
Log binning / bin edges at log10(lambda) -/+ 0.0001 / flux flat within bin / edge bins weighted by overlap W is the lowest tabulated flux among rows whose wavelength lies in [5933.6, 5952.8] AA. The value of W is 5.774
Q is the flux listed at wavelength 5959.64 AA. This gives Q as 5.956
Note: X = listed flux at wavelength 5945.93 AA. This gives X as 5.868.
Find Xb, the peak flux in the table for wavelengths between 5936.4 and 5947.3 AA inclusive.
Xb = 6.074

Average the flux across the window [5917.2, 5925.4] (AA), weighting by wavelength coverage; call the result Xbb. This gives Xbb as 5.87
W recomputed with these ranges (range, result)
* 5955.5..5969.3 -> 5.826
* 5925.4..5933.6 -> 5.792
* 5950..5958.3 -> 5.818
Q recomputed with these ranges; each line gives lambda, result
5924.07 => 6.045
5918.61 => 5.811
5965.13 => 5.933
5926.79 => 6.027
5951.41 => 5.818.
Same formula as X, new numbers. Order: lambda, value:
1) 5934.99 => 5.951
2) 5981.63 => 5.868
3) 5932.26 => 5.792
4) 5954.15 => 6.264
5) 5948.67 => 5.855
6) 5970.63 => 5.959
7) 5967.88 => 6.022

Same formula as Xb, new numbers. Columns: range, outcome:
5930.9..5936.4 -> 5.951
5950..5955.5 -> 6.264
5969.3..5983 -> 6.02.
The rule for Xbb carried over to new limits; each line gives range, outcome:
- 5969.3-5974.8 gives 5.99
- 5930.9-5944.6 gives 5.89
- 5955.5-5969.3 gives 5.95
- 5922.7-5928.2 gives 6.04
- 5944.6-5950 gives 5.86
